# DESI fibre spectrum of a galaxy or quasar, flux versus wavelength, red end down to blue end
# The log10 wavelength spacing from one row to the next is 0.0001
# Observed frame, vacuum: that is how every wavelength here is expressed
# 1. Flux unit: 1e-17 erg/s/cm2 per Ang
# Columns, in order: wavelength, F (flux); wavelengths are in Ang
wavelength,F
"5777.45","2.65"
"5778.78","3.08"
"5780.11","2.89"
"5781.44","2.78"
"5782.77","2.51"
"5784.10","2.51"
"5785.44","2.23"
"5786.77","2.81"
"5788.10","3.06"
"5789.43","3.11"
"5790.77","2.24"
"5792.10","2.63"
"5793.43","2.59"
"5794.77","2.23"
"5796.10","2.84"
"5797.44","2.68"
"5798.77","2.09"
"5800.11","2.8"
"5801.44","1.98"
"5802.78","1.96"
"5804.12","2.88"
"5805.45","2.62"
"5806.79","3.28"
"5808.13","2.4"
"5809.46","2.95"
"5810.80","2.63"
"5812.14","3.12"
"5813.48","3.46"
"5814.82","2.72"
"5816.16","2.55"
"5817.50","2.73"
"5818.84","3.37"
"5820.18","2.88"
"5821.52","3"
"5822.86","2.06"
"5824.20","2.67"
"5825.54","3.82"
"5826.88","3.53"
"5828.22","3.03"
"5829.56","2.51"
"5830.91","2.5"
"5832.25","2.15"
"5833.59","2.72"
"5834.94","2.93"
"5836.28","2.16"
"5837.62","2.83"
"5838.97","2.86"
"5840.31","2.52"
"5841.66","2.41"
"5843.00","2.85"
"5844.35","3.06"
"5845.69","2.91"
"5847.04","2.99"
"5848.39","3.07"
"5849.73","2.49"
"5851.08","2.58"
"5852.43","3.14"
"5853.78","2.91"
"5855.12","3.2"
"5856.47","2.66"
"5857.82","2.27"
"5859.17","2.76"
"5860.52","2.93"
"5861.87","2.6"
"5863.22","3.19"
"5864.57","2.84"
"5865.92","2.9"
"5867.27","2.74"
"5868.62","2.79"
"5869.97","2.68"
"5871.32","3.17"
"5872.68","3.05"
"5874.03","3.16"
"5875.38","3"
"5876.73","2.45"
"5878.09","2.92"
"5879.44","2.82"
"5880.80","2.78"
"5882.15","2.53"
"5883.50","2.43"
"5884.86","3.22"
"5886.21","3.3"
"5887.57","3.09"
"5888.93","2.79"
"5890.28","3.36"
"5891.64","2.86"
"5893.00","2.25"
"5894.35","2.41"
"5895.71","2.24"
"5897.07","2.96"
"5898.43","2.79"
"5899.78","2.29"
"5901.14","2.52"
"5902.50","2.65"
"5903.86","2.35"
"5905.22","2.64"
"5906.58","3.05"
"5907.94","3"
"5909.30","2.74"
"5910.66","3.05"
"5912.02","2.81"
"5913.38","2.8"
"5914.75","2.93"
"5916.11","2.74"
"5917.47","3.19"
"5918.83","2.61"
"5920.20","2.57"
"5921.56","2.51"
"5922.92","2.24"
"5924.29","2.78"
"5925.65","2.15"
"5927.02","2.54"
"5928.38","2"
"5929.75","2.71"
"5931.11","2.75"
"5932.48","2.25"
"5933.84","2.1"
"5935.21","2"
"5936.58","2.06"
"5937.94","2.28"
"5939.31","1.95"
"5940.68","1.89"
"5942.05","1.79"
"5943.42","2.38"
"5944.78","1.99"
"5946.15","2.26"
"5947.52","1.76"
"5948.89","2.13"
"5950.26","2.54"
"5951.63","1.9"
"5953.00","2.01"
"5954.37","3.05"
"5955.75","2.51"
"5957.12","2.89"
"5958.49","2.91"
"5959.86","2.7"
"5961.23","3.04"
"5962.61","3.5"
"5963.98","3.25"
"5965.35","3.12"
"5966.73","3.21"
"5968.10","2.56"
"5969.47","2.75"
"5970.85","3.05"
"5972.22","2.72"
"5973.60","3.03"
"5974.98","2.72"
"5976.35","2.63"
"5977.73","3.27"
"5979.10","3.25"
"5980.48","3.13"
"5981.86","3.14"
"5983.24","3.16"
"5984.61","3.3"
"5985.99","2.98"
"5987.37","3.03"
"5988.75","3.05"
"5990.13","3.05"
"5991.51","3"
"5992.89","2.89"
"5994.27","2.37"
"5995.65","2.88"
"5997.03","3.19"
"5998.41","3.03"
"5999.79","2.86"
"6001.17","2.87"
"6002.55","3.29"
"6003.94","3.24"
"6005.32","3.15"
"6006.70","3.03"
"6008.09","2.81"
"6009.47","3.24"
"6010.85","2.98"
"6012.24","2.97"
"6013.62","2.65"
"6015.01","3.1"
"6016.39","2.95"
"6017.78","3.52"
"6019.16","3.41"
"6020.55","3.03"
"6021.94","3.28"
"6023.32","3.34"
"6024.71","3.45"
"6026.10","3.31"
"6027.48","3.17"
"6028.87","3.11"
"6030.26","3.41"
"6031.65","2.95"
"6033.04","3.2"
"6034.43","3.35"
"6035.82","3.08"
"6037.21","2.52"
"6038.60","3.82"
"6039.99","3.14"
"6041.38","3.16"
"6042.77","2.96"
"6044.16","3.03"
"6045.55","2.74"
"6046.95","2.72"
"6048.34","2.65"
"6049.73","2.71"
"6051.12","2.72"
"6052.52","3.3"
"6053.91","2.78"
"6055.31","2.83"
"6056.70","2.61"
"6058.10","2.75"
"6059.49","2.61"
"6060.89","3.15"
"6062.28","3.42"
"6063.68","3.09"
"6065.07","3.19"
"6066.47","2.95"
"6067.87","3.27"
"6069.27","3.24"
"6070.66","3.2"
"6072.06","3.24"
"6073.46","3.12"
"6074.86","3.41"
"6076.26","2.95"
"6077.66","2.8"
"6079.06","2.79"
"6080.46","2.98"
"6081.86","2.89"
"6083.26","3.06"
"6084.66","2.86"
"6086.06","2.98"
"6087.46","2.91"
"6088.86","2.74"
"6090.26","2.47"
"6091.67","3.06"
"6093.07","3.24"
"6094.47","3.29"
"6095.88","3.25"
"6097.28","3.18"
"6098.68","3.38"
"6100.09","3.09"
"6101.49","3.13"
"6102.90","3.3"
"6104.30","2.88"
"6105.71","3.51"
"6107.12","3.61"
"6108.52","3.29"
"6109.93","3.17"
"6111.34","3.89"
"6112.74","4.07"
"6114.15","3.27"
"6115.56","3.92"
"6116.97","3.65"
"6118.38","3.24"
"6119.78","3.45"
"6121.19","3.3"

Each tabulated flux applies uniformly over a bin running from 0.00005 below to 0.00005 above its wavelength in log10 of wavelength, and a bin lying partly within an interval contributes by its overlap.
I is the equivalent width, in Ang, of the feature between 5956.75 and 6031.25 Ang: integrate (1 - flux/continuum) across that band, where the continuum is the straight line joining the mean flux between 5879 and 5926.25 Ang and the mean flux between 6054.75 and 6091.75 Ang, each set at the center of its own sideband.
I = -5.0 Ang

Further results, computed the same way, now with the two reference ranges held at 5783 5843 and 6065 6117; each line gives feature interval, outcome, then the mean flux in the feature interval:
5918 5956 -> 8.4 Ang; 2.28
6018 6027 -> -0.7 Ang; 3.31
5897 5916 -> 0.8 Ang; 2.75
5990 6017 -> 0.5 Ang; 2.98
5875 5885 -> 0.3 Ang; 2.74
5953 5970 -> 0.2 Ang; 2.92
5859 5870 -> -0.2 Ang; 2.84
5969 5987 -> -0.1 Ang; 3.01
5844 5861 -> -0.4 Ang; 2.84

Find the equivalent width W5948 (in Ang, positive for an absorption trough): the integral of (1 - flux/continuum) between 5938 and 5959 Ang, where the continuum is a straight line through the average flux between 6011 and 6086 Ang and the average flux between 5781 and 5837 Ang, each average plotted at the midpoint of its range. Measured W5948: 4.7 Ang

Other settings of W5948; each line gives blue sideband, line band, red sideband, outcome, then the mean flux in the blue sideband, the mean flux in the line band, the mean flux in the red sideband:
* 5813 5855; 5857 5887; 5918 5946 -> -2.66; 2.82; 2.84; 2.28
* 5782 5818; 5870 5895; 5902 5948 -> -3.34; 2.65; 2.86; 2.46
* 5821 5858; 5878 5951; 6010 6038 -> 9.47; 2.79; 2.55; 3.14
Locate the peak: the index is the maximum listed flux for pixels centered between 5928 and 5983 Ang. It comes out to 3.5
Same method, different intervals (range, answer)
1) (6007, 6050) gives 3.82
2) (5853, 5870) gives 3.2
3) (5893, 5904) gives 2.96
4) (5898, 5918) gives 3.19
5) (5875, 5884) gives 3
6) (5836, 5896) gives 3.36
